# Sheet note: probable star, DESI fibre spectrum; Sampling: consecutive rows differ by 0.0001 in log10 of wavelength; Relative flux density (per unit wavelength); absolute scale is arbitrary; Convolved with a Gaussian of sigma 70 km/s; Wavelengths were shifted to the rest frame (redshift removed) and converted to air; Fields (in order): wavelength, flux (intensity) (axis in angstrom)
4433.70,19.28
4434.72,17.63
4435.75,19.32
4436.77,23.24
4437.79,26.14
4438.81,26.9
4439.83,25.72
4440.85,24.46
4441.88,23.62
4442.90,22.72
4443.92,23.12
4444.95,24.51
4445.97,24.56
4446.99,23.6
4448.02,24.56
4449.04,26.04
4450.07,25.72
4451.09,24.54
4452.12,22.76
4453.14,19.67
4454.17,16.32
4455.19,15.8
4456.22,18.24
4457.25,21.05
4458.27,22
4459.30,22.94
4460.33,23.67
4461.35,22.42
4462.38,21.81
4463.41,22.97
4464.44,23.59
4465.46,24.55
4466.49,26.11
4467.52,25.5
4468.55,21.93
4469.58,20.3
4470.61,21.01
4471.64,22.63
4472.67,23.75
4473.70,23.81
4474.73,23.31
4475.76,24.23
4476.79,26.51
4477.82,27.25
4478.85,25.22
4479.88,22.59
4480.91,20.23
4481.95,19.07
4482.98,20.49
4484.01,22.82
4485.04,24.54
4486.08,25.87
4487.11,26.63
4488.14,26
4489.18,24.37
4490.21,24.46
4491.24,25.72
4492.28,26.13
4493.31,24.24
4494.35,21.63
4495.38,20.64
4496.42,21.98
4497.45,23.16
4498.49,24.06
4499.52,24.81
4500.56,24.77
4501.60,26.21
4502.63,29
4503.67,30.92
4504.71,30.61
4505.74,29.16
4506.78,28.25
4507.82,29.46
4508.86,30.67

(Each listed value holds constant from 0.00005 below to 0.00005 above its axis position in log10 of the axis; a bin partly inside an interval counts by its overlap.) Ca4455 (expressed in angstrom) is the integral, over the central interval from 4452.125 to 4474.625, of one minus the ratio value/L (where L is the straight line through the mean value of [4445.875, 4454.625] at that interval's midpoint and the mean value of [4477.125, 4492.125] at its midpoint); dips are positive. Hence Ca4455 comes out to 1.4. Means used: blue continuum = 23.1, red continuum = 24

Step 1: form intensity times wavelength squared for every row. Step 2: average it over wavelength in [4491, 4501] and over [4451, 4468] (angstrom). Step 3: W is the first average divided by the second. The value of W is 1.10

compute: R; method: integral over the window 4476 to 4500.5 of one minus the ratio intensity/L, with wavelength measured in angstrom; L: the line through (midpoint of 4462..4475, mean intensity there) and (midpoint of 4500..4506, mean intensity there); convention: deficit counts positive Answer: 2.1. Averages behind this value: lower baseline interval 23.2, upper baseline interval 28.4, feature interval 23.9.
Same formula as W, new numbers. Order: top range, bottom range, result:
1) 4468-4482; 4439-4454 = 0.98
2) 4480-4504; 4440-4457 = 1.09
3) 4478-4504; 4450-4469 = 1.11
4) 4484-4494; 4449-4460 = 1.20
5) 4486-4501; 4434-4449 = 1.05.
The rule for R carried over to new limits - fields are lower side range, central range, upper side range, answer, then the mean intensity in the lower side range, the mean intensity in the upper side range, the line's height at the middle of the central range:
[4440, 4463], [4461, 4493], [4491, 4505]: 0.30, 22.5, 25.2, 24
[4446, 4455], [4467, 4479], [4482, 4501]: -0.19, 22.7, 23.9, 23.4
